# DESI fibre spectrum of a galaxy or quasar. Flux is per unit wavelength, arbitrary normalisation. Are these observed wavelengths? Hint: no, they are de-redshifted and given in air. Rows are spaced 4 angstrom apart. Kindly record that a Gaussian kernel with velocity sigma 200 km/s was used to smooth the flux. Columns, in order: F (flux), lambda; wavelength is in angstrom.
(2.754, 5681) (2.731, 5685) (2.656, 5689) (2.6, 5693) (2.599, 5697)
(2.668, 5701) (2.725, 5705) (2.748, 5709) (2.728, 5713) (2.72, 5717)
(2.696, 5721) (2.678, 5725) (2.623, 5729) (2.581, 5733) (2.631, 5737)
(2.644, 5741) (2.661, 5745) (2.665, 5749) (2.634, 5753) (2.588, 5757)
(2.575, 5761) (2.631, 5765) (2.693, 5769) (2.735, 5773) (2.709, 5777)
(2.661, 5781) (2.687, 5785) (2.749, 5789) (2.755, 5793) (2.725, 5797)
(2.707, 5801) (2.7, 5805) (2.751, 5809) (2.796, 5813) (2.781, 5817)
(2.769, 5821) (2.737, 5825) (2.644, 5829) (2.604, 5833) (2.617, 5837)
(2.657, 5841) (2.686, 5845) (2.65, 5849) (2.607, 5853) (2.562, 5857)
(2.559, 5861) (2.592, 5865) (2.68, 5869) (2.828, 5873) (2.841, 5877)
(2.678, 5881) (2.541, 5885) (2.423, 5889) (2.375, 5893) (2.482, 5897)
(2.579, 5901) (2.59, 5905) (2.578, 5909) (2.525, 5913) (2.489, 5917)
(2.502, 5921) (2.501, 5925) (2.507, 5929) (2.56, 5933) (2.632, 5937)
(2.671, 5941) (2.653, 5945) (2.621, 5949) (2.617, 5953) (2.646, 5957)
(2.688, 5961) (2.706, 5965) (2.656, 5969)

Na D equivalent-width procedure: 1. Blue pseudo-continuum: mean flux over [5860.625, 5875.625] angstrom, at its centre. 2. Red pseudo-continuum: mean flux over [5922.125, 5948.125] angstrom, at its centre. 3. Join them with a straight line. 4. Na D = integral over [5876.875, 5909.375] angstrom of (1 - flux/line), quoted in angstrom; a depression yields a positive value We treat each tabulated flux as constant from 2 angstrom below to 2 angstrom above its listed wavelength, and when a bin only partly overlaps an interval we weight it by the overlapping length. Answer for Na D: 1.2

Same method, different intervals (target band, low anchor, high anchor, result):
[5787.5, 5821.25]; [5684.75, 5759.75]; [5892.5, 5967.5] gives -1.5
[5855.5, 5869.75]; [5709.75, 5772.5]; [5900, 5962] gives 0.1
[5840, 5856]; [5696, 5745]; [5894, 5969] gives -0.2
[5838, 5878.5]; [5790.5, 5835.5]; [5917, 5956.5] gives 0.1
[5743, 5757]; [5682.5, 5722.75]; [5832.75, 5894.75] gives 0.1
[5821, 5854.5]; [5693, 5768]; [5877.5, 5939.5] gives -0.9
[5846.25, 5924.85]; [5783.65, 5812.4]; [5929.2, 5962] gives 2.6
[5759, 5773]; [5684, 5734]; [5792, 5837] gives 0.3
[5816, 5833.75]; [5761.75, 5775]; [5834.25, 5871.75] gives -0.4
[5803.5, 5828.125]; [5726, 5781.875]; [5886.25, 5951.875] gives -1.4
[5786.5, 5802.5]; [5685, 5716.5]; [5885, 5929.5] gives -0.8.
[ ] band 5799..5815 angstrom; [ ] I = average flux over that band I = 2.74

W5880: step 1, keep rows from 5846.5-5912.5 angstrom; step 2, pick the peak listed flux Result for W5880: 2.841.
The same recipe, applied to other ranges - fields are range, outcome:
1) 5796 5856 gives 2.796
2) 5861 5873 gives 2.828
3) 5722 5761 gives 2.678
